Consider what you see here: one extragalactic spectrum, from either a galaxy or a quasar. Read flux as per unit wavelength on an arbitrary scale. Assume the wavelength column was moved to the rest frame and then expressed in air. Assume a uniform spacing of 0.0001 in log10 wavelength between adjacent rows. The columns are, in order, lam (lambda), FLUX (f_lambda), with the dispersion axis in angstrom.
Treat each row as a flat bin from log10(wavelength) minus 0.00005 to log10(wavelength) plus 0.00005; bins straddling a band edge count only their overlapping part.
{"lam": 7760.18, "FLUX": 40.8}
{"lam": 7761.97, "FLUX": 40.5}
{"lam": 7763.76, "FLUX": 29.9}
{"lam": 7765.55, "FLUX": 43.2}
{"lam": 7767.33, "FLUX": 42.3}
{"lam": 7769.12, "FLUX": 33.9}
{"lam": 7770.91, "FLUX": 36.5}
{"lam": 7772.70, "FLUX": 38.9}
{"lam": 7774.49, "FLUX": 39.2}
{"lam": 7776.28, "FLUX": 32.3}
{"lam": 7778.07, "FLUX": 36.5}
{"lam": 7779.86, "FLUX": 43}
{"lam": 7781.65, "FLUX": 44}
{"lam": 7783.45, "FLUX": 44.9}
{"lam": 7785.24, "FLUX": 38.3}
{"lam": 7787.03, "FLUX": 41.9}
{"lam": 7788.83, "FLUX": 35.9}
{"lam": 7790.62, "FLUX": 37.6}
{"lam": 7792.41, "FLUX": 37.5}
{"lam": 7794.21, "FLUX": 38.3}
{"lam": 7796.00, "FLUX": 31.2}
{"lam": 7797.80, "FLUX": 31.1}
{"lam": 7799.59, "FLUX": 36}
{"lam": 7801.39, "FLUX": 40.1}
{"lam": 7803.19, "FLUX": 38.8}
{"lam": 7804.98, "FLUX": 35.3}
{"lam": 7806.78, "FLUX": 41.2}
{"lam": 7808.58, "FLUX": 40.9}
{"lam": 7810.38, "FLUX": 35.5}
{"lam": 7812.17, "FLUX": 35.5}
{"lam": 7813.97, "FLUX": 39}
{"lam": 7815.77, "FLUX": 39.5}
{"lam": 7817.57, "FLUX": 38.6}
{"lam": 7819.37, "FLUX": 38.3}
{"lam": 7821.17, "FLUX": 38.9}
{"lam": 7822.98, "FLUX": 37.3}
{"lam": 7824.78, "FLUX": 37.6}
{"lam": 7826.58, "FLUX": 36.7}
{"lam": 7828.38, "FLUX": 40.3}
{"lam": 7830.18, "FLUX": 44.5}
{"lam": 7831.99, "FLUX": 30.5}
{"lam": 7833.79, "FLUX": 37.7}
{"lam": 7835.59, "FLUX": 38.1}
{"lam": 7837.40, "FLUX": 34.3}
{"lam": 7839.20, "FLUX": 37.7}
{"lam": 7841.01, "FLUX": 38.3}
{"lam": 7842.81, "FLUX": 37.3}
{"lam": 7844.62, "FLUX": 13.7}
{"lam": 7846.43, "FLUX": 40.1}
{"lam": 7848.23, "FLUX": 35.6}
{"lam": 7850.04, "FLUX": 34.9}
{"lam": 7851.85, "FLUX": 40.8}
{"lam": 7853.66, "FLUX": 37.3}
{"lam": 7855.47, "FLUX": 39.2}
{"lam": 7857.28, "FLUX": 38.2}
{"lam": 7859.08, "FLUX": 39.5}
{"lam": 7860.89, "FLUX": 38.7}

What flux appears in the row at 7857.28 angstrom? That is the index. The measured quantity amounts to 38.2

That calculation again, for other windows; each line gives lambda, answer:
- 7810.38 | 35.5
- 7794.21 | 38.3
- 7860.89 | 38.7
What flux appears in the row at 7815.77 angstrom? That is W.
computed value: 39.5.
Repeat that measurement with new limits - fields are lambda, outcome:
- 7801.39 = 40.1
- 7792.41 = 37.5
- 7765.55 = 43.2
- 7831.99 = 30.5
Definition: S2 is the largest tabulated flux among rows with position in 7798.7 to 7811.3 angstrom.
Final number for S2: 41.2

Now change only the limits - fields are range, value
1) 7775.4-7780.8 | 43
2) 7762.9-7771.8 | 43.2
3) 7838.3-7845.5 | 38.3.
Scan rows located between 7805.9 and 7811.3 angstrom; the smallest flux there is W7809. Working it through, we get 35.5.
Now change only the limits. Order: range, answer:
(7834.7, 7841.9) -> 34.3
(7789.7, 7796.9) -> 31.2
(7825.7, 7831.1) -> 36.7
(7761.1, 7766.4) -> 29.9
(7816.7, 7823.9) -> 37.3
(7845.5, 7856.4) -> 34.9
